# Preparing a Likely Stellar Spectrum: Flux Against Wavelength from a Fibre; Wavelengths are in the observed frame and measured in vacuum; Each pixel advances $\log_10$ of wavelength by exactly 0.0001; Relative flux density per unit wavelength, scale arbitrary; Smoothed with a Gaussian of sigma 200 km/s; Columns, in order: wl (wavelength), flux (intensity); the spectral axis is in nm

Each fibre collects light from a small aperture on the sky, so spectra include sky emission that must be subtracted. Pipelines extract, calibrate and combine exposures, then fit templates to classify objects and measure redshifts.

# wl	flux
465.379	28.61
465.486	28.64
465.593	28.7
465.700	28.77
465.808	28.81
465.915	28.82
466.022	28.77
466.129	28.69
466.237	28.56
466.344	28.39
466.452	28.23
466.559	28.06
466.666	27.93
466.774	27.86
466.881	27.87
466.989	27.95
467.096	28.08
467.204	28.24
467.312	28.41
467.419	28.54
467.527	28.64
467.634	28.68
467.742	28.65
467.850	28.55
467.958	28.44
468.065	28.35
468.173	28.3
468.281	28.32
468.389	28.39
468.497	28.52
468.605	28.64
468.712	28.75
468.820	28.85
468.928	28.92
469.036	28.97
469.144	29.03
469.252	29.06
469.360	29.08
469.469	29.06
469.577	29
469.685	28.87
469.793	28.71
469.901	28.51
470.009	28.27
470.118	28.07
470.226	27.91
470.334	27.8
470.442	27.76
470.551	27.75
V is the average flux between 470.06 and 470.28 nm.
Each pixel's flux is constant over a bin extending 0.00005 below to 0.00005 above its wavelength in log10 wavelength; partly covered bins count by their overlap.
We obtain 27.9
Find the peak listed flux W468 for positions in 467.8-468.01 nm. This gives 28.55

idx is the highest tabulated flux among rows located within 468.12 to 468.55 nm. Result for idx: 28.52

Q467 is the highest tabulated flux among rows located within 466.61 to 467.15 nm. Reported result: 28.08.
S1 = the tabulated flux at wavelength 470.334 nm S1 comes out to 27.8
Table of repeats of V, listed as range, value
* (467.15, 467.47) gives 28.4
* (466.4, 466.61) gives 28.2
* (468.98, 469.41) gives 29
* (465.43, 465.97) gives 28.8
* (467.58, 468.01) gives 28.6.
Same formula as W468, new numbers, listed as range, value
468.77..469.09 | 28.97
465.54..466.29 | 28.82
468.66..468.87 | 28.85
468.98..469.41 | 29.08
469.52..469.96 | 29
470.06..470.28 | 28.07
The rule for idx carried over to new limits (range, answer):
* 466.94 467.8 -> 28.68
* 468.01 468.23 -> 28.35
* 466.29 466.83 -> 28.39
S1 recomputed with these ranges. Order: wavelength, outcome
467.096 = 28.08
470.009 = 28.27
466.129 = 28.69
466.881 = 27.87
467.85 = 28.55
